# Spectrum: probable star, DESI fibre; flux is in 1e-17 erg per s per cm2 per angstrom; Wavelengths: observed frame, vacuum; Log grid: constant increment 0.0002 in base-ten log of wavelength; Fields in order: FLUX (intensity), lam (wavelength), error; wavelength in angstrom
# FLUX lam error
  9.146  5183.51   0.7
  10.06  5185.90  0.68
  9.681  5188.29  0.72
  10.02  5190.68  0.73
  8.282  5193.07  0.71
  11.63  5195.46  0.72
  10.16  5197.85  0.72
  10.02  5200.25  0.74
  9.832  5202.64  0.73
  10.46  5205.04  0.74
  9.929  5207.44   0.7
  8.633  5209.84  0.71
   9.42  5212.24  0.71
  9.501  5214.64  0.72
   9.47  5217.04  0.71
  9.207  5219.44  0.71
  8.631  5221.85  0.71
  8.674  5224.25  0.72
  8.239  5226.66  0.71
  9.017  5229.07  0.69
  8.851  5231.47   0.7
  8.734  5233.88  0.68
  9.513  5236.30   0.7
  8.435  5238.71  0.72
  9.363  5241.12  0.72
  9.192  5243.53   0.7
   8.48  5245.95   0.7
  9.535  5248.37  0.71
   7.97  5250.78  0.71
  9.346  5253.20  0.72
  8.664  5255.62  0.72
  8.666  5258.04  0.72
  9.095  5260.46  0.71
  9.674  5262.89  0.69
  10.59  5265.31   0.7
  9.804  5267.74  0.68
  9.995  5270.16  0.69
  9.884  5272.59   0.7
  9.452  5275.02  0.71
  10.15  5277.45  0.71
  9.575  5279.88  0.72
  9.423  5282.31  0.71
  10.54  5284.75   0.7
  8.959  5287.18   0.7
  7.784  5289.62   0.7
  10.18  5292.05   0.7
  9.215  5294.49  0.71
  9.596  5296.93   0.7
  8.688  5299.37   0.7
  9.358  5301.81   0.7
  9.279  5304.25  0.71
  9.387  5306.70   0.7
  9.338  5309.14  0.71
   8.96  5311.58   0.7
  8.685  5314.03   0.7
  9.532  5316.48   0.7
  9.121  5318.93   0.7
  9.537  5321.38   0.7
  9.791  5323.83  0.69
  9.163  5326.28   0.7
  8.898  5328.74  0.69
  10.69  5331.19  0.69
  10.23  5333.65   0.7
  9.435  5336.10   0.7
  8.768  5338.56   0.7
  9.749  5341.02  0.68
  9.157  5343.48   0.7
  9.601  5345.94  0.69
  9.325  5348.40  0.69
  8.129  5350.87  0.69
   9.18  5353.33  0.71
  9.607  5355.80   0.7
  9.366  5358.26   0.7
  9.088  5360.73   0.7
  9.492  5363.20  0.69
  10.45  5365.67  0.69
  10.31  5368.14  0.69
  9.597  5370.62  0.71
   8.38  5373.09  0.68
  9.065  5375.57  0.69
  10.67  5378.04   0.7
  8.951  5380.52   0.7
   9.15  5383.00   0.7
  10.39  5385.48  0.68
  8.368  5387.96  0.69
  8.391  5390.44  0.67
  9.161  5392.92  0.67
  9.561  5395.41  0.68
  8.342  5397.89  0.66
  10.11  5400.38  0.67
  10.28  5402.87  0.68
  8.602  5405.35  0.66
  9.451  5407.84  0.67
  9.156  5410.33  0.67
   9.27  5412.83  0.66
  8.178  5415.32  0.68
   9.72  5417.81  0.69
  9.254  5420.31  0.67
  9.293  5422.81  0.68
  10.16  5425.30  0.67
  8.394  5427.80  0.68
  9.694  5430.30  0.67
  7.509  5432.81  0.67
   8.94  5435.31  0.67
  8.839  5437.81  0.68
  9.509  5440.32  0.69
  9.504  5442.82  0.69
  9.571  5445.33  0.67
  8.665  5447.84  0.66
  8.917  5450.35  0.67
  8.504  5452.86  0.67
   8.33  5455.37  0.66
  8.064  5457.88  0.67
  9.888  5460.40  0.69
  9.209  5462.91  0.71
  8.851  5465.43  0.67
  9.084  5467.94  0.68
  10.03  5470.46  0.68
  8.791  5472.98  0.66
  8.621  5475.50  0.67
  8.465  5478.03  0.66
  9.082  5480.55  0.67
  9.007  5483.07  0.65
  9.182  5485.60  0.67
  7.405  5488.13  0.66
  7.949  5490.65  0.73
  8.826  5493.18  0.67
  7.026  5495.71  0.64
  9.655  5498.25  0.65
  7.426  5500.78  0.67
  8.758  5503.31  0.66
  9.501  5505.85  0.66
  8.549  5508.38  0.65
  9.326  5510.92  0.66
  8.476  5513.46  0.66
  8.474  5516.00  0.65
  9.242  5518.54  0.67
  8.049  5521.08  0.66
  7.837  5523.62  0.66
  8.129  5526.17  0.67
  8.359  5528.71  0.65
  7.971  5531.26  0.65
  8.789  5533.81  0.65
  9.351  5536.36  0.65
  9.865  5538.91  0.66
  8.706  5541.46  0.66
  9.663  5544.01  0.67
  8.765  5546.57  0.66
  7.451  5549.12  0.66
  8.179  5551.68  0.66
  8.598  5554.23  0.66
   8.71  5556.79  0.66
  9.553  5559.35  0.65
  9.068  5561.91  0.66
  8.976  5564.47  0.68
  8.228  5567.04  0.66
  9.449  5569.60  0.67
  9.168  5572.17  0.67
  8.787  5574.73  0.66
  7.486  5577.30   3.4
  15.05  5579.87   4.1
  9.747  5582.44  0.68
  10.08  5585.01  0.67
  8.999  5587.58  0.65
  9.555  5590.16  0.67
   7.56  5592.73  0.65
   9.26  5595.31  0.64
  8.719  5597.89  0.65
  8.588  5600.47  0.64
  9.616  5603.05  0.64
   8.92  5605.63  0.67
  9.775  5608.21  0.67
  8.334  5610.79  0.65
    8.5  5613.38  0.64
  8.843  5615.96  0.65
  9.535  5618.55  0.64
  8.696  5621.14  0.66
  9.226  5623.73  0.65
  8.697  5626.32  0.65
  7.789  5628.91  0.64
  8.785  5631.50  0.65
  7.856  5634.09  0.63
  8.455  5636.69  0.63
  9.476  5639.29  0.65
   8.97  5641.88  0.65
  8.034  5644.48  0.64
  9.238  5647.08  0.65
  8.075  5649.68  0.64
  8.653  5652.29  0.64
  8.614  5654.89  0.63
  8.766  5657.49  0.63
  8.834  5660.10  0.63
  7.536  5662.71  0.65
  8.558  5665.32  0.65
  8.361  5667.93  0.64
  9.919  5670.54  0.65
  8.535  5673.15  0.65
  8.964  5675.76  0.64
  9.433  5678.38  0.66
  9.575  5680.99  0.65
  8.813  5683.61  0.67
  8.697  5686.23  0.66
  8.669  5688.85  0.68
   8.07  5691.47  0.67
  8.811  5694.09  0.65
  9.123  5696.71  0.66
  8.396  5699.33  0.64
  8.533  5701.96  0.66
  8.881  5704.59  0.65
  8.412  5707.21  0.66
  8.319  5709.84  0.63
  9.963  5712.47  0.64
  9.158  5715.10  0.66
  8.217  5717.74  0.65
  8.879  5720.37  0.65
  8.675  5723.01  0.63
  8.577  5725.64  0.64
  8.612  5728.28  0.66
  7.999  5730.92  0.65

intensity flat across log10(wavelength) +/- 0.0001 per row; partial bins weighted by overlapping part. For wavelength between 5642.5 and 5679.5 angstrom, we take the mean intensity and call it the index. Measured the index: 8.68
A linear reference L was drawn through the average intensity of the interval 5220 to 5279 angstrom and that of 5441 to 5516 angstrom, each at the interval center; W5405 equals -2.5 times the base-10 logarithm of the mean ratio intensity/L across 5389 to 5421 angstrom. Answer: -0.03 mag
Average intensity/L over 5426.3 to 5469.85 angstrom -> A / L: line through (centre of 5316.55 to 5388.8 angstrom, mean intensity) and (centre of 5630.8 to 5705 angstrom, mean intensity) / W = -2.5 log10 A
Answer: 0.03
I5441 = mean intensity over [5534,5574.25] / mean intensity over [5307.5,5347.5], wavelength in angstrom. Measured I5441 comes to 0.95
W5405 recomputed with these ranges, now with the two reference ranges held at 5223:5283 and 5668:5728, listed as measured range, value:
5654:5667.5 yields 0.05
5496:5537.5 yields 0.05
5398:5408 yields -0.05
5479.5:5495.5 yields 0.07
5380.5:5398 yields 0.00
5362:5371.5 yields -0.10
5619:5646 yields 0.03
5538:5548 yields -0.03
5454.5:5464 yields 0.02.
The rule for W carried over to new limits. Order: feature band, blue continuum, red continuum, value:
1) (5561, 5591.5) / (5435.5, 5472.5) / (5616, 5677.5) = -0.09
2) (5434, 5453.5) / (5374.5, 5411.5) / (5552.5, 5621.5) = 0.02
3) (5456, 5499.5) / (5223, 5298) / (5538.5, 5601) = 0.05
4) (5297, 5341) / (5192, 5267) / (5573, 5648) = -0.02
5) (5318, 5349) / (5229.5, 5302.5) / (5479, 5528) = -0.05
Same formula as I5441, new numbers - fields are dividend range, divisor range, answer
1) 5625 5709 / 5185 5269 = 0.93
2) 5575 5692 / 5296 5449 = 0.96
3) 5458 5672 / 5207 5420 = 0.95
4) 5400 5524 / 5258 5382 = 0.94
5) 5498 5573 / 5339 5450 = 0.94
